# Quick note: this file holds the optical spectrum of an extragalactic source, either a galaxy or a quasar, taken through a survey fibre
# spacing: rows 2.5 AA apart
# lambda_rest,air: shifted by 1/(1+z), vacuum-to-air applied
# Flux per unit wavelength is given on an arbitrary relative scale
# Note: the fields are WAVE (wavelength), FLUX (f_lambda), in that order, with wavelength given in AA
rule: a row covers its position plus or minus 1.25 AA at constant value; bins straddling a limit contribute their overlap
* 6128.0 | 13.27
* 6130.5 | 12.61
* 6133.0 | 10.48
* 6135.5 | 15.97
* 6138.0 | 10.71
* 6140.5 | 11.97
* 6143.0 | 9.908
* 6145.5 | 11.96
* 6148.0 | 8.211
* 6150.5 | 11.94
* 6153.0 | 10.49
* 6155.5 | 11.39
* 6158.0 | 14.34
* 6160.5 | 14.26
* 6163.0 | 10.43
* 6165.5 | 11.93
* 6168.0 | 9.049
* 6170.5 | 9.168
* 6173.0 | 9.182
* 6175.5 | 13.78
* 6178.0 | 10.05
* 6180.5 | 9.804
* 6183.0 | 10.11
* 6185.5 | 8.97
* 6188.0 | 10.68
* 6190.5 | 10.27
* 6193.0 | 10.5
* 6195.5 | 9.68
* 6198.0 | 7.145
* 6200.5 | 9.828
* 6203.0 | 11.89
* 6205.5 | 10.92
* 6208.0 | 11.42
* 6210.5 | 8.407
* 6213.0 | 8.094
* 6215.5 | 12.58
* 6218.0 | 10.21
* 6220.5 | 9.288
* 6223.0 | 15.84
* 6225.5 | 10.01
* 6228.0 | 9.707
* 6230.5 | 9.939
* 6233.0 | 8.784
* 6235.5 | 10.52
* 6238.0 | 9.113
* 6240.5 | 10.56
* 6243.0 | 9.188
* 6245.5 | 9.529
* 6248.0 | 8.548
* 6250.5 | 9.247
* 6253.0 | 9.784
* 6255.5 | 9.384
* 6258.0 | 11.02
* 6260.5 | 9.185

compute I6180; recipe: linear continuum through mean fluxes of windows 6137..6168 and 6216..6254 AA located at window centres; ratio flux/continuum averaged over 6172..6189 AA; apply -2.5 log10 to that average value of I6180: 0.056 mag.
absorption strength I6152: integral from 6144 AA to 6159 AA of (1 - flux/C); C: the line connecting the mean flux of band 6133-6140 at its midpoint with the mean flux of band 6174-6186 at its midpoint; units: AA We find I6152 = 0.8 AA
